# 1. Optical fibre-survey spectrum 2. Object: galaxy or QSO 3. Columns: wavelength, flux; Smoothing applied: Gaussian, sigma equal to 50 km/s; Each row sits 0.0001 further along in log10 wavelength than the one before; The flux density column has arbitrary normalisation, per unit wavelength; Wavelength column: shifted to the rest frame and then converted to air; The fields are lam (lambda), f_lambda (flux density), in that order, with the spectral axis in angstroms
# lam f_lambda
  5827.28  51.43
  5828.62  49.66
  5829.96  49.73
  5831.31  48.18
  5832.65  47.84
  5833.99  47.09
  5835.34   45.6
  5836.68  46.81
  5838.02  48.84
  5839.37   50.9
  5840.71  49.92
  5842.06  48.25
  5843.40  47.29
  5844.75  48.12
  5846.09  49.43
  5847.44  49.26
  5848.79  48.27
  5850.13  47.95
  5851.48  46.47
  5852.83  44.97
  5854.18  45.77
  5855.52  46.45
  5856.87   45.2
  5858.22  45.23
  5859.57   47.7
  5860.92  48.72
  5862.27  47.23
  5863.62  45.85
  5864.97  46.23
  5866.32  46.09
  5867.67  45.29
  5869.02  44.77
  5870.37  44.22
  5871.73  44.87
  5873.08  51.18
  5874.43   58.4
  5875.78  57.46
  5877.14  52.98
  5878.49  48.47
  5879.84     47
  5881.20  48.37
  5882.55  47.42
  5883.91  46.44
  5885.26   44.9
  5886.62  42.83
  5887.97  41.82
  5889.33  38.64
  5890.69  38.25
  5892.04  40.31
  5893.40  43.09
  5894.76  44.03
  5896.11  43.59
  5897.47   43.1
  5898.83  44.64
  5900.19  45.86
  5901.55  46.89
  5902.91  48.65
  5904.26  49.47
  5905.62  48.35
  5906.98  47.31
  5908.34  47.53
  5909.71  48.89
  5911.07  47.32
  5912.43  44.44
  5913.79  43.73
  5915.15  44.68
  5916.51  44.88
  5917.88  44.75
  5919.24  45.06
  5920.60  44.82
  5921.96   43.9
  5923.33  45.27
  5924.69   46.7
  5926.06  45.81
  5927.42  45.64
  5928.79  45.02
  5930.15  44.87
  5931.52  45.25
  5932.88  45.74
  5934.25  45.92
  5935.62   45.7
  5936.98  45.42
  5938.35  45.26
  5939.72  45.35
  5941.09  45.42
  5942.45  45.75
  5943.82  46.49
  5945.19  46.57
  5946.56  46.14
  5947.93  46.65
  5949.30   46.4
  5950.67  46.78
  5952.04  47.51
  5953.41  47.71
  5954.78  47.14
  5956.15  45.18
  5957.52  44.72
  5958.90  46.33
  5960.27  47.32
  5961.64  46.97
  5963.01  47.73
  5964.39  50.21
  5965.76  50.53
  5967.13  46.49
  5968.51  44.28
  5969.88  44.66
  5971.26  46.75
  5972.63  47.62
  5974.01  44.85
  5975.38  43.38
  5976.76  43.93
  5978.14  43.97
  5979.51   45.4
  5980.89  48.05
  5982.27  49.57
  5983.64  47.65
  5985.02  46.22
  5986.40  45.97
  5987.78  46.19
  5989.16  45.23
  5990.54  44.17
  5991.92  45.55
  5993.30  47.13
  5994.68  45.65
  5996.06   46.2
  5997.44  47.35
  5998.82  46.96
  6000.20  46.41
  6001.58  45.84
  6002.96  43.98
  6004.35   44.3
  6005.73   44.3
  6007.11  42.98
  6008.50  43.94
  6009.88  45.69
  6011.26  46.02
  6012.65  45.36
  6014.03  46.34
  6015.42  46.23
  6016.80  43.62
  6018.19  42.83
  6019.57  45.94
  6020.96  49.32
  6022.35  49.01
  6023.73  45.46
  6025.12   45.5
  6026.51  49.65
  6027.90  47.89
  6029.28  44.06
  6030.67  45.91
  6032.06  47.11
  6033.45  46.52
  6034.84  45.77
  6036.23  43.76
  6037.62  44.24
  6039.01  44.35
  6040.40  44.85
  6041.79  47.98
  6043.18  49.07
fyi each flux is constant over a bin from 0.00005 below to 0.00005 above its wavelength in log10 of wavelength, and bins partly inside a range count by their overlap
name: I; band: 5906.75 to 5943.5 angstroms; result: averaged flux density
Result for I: 45.6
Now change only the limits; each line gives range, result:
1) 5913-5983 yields 46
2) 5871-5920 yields 46.3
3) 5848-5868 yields 46.5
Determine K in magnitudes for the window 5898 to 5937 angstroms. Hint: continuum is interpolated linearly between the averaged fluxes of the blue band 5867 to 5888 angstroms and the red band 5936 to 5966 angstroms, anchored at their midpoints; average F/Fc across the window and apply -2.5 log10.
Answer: 0.032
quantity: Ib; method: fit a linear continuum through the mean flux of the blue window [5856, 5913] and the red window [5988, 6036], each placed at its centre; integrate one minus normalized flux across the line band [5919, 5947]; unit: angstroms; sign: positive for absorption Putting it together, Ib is 0.4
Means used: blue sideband 46.4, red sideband 45.8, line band 45.5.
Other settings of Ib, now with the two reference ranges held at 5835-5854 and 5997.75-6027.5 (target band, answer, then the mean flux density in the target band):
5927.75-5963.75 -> 0.4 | 46.1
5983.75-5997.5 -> 0.0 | 46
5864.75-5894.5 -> 0.8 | 46.3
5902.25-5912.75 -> -0.2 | 47.9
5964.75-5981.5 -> 0.1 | 45.9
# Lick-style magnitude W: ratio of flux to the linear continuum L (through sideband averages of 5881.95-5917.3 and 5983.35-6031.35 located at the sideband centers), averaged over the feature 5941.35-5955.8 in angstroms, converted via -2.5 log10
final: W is -0.03 mag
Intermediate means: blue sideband 44.9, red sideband 45.8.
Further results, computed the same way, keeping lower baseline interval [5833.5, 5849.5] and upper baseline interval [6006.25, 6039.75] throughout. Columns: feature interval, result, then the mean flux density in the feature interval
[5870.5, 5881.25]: -0.07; 50.9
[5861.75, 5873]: 0.05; 45.8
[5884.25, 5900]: 0.12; 42.5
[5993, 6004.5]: 0.00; 46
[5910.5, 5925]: 0.05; 45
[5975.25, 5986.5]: 0.00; 46.1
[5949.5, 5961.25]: 0.00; 46.6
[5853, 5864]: 0.04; 46.5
